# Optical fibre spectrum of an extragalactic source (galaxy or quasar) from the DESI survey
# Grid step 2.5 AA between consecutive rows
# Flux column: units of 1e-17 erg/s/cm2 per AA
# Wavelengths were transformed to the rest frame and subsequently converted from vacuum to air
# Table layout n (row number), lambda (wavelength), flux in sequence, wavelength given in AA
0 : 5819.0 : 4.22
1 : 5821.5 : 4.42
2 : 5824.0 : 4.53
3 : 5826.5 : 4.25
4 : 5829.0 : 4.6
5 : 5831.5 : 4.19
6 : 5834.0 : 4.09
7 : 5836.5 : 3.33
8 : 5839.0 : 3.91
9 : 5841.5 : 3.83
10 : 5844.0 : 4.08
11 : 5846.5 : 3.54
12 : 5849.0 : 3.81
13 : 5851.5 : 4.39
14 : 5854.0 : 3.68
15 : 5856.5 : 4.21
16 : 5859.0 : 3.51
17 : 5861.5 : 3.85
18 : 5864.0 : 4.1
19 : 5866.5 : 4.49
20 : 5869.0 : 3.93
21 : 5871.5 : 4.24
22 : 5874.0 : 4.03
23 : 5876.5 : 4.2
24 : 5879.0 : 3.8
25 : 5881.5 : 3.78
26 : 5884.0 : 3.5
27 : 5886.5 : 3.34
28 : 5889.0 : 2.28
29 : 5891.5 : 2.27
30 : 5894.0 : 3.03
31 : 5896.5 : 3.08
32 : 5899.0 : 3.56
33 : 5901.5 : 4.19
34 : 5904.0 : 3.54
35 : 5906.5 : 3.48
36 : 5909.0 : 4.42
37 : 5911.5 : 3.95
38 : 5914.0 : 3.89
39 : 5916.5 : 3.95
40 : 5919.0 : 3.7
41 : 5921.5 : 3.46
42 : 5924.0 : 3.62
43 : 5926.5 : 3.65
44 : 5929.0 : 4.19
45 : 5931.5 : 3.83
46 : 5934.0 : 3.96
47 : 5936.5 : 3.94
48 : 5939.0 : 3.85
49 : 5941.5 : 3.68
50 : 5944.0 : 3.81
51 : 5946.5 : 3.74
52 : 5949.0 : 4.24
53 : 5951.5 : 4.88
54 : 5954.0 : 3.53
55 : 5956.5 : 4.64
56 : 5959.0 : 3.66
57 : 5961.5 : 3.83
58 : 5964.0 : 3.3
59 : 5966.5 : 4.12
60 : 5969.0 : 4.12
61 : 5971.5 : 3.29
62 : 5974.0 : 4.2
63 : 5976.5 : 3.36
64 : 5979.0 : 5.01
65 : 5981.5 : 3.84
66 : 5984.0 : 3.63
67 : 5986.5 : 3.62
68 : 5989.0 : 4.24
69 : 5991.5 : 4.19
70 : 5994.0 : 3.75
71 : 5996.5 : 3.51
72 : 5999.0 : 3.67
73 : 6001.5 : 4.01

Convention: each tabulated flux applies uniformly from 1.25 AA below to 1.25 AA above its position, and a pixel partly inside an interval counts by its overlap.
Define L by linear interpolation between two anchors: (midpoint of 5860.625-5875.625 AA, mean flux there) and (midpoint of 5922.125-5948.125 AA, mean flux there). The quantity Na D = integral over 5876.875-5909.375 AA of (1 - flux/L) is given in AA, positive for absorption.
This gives 4.9 AA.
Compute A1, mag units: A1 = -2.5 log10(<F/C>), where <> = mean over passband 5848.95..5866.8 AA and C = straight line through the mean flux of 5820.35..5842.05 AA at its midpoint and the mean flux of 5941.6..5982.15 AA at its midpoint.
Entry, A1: 0.03 mag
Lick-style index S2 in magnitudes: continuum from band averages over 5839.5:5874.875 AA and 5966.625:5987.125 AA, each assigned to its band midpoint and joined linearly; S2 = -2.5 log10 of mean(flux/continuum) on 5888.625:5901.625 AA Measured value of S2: 0.29 mag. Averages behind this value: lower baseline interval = 3.98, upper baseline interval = 3.9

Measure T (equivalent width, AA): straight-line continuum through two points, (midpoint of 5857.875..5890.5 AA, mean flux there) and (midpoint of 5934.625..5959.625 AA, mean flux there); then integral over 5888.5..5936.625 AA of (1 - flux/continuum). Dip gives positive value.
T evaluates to 3.48 AA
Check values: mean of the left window 3.76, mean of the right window 4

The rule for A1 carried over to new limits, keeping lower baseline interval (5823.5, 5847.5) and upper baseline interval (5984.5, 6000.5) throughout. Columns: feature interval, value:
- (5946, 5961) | -0.07 mag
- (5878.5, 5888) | 0.12 mag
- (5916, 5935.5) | 0.03 mag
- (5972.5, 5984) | -0.05 mag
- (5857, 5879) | -0.01 mag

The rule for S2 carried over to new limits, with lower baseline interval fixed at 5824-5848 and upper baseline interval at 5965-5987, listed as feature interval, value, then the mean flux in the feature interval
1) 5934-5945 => 0.028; 3.84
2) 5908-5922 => 0.012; 3.91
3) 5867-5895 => 0.132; 3.52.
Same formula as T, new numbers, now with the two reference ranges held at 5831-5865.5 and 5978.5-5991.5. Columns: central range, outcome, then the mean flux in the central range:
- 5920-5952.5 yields 0.62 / 3.9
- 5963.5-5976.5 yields 0.71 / 3.79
